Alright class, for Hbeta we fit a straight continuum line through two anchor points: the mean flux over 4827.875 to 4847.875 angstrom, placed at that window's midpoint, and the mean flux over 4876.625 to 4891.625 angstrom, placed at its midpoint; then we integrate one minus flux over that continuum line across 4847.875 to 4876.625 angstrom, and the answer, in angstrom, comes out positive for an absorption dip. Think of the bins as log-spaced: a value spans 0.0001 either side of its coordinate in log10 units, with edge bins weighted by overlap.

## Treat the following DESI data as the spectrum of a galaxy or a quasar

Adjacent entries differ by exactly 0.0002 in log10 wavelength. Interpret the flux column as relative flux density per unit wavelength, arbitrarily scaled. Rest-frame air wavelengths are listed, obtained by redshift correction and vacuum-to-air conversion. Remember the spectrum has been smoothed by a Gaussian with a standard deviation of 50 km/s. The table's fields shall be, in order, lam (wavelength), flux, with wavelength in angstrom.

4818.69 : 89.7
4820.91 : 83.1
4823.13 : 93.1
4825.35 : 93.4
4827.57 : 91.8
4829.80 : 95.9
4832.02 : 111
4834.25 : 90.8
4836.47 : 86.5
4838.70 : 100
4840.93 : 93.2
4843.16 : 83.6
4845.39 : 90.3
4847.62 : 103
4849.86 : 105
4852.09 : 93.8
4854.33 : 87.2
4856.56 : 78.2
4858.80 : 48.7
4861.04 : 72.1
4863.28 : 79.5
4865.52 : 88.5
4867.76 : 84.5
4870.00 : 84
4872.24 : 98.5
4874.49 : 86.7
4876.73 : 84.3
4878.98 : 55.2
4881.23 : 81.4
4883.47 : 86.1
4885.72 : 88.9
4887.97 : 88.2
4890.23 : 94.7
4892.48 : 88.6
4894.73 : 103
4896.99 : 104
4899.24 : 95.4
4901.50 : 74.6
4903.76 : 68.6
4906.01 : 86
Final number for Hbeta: 1.2 angstrom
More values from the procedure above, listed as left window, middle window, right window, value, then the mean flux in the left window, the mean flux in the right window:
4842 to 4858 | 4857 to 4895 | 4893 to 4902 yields 4.35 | 90.7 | 95.2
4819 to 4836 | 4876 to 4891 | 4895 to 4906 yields 1.05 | 93.7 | 87.1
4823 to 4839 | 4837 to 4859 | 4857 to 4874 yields -0.56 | 95.2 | 79.6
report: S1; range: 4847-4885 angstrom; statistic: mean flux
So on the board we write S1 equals 83.1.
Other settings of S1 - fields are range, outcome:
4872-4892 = 84.4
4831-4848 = 94.4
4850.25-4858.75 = 83.3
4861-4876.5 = 85.7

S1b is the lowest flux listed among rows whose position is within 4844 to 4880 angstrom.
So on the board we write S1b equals 48.7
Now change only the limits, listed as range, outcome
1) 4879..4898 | 81.4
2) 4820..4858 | 78.2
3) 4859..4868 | 72.1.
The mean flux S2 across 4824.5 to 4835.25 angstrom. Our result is 96.7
